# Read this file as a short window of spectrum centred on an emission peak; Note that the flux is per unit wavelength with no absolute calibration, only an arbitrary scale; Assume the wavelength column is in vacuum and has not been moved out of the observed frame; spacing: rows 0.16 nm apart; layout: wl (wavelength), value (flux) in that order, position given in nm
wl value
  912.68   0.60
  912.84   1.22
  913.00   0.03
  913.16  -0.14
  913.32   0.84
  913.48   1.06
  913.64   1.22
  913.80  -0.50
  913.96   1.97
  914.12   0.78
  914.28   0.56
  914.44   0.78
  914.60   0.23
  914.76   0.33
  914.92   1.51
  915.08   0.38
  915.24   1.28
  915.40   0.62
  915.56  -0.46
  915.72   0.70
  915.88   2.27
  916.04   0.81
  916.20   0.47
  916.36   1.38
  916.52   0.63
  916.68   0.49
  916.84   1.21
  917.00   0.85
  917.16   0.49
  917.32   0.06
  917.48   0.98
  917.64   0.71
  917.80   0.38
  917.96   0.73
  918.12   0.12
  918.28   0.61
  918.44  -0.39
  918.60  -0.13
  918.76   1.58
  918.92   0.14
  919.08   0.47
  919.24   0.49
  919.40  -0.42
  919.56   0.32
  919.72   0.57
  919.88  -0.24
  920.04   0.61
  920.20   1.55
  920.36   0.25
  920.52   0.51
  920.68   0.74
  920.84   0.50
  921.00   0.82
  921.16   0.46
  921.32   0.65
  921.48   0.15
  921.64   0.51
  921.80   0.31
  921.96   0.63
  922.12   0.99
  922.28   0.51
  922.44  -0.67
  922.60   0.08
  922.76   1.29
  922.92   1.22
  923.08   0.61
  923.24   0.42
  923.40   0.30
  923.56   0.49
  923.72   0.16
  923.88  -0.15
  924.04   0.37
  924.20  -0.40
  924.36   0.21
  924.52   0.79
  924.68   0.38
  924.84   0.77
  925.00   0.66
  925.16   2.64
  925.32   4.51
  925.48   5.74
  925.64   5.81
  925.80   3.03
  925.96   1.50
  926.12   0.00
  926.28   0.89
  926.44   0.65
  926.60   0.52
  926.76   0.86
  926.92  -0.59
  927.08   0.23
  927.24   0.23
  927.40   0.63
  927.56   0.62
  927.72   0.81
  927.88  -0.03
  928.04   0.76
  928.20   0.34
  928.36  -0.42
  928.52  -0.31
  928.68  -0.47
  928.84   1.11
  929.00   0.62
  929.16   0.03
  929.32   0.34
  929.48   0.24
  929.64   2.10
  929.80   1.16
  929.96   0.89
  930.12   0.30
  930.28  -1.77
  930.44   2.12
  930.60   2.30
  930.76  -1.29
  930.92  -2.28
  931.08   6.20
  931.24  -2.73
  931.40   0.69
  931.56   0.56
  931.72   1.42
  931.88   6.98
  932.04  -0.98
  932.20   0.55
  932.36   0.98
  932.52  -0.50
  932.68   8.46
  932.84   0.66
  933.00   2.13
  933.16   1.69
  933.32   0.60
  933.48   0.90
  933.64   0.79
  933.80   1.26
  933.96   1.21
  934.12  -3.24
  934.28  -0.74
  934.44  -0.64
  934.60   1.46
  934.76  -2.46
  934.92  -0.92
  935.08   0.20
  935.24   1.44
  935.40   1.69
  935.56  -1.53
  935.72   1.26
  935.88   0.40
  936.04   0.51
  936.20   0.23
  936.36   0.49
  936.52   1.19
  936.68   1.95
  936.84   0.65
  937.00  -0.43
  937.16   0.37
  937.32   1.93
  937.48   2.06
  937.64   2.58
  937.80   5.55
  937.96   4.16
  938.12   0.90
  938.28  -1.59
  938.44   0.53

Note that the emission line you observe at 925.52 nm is Hbeta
